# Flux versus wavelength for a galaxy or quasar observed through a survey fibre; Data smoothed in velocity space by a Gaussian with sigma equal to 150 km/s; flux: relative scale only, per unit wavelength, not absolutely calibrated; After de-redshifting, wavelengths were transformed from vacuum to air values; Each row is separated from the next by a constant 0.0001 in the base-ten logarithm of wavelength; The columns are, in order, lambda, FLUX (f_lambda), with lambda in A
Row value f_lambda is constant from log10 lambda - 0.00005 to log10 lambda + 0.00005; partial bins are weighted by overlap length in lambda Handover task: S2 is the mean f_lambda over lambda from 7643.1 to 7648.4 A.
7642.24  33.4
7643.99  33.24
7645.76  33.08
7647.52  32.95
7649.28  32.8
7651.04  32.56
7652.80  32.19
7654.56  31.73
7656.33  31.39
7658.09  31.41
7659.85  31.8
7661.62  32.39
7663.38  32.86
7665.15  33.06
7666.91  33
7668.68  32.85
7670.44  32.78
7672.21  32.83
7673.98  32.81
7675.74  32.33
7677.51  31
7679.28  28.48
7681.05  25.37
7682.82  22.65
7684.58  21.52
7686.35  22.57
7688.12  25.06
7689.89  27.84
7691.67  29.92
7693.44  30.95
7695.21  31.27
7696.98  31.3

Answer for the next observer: 33.1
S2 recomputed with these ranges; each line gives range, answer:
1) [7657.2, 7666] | 32.3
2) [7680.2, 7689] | 23.4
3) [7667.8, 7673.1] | 32.8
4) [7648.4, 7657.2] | 32.1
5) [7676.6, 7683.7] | 26.9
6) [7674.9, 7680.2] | 30.5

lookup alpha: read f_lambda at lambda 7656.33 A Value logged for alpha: 31.39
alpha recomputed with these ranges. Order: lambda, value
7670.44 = 32.78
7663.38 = 32.86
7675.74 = 32.33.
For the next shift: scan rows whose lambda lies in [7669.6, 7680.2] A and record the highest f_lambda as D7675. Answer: 32.83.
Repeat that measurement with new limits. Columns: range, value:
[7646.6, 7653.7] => 32.95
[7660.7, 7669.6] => 33.06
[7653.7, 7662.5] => 32.39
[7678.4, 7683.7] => 28.48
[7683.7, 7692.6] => 29.92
